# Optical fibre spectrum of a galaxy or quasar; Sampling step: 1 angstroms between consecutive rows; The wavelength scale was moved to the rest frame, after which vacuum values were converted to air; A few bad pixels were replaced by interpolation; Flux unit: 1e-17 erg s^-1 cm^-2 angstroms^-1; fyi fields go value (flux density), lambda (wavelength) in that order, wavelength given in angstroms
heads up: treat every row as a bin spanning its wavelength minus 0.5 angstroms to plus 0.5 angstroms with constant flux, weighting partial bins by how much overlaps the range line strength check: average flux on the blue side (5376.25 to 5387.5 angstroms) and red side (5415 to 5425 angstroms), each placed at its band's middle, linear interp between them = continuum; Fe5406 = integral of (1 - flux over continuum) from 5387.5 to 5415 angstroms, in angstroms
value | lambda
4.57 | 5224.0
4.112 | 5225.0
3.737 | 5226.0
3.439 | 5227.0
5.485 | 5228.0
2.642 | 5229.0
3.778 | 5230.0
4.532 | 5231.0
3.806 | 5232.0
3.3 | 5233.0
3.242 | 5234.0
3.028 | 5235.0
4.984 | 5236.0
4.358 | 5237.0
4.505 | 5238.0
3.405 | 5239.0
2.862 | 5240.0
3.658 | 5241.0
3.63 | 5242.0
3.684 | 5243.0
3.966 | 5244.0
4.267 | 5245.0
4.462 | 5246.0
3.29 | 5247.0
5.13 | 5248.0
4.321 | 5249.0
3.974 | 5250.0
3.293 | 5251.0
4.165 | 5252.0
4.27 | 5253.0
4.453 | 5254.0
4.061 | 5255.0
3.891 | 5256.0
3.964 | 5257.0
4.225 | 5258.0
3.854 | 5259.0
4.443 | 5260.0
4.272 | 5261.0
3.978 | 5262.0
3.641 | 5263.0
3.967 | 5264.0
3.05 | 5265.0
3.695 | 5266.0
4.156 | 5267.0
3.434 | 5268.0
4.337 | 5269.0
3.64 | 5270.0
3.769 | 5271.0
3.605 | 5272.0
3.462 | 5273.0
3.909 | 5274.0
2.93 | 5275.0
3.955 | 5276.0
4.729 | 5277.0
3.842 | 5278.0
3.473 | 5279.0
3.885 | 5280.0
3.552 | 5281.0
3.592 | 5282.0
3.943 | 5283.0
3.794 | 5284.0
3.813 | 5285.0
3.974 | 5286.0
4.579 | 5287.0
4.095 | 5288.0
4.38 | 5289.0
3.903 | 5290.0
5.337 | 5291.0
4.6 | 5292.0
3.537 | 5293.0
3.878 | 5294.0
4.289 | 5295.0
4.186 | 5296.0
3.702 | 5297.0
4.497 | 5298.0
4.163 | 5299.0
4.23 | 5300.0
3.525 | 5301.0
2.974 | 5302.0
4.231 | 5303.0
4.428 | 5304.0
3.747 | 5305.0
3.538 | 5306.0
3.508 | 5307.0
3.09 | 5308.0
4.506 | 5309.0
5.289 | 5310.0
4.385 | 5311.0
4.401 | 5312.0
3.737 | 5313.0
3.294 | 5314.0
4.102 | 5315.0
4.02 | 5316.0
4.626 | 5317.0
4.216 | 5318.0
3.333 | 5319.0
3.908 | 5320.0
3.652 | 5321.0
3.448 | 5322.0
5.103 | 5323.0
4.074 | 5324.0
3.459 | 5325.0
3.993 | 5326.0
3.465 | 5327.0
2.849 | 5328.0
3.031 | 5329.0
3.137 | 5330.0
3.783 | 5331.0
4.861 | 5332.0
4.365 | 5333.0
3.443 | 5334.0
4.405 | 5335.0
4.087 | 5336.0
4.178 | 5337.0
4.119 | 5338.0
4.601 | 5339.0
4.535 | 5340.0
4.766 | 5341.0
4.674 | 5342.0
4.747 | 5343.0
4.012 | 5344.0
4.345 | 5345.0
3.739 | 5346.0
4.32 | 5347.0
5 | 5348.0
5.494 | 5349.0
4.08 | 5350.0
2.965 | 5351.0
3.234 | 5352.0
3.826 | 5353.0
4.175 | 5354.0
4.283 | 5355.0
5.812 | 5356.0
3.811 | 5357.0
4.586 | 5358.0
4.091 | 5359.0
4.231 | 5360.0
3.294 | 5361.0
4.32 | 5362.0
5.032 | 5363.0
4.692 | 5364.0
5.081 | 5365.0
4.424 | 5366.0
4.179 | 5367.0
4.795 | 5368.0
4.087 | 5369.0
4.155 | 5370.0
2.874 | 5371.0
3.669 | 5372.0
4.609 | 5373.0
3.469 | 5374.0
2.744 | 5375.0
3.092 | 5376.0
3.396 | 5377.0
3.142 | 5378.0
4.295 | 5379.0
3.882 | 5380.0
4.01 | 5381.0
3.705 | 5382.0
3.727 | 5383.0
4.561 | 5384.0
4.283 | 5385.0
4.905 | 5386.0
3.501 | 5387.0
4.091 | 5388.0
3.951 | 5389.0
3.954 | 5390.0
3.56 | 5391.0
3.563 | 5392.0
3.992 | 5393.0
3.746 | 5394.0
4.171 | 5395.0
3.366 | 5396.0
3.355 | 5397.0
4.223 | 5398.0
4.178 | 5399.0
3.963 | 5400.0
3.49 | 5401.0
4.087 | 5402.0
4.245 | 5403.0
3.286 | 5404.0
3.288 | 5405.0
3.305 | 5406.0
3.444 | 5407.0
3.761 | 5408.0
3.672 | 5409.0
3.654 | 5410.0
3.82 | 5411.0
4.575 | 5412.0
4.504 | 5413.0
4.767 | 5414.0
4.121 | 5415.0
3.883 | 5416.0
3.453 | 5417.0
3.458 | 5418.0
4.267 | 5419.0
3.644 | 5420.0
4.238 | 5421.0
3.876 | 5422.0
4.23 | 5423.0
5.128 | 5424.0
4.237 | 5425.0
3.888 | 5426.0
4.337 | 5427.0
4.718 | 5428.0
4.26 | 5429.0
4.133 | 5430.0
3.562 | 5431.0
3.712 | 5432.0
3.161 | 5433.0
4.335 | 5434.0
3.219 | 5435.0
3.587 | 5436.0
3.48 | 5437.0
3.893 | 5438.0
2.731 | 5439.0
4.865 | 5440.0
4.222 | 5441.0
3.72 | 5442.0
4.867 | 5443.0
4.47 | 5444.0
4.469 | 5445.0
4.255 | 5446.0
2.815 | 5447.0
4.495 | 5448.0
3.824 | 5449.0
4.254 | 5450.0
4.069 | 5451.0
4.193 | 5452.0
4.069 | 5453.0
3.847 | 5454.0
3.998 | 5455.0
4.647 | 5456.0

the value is 0.9 angstroms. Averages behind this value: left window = 3.93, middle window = 3.86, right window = 4.04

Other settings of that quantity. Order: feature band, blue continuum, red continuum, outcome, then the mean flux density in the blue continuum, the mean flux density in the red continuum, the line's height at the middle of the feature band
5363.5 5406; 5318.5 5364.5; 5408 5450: 1.8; 4.12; 4.01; 4.07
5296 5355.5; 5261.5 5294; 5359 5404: -1.7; 3.89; 3.95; 3.92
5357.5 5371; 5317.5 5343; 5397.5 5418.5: -1.3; 3.99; 3.87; 3.94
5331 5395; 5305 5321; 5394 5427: -2.7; 3.98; 3.93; 3.95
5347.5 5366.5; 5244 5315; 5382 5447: -1.8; 3.98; 3.95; 3.96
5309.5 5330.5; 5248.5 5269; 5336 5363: 1.5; 3.96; 4.29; 4.18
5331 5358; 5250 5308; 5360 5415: -2.5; 3.93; 3.93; 3.93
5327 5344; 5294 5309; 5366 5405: -0.9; 3.89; 3.85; 3.87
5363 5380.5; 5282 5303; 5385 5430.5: 0.2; 4.06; 3.97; 4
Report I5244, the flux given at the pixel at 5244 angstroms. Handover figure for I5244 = 3.966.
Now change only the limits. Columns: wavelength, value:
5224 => 4.57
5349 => 5.494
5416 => 3.883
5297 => 3.702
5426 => 3.888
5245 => 4.267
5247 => 3.29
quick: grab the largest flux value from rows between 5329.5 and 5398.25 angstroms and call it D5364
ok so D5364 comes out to 5.812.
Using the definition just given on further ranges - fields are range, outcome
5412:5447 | 5.128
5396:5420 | 4.767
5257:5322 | 5.337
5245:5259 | 5.13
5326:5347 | 4.861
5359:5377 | 5.081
